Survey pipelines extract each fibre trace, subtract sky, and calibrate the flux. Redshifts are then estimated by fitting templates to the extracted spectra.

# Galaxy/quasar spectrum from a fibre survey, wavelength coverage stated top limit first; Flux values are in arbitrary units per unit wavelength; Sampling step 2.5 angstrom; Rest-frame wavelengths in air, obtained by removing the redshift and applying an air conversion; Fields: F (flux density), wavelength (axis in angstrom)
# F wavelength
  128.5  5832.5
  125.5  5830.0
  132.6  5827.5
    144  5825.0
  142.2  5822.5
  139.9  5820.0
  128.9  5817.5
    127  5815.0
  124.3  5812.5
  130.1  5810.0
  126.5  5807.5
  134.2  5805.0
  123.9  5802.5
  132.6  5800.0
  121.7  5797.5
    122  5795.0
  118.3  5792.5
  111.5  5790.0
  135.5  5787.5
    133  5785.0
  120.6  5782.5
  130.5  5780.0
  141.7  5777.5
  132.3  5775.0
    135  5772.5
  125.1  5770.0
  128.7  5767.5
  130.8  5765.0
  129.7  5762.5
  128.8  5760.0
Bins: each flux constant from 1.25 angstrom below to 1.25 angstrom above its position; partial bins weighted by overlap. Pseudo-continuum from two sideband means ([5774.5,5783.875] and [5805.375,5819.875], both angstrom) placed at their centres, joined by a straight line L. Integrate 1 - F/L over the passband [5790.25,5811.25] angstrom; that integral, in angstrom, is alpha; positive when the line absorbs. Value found 0.7 angstrom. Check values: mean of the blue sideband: 131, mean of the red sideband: 129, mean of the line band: 125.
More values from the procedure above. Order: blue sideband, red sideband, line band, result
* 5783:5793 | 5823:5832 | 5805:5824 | -0.07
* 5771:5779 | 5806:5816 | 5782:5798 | 1.06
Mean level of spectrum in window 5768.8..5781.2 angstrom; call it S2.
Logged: 133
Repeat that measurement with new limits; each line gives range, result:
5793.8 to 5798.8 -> 122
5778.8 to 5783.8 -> 126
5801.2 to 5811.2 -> 129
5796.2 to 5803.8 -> 126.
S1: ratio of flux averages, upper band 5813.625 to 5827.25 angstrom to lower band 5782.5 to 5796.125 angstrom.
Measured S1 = 1.10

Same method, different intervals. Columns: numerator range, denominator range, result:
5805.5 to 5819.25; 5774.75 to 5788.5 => 0.97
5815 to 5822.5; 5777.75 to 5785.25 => 1.04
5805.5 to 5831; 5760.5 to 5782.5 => 1.01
